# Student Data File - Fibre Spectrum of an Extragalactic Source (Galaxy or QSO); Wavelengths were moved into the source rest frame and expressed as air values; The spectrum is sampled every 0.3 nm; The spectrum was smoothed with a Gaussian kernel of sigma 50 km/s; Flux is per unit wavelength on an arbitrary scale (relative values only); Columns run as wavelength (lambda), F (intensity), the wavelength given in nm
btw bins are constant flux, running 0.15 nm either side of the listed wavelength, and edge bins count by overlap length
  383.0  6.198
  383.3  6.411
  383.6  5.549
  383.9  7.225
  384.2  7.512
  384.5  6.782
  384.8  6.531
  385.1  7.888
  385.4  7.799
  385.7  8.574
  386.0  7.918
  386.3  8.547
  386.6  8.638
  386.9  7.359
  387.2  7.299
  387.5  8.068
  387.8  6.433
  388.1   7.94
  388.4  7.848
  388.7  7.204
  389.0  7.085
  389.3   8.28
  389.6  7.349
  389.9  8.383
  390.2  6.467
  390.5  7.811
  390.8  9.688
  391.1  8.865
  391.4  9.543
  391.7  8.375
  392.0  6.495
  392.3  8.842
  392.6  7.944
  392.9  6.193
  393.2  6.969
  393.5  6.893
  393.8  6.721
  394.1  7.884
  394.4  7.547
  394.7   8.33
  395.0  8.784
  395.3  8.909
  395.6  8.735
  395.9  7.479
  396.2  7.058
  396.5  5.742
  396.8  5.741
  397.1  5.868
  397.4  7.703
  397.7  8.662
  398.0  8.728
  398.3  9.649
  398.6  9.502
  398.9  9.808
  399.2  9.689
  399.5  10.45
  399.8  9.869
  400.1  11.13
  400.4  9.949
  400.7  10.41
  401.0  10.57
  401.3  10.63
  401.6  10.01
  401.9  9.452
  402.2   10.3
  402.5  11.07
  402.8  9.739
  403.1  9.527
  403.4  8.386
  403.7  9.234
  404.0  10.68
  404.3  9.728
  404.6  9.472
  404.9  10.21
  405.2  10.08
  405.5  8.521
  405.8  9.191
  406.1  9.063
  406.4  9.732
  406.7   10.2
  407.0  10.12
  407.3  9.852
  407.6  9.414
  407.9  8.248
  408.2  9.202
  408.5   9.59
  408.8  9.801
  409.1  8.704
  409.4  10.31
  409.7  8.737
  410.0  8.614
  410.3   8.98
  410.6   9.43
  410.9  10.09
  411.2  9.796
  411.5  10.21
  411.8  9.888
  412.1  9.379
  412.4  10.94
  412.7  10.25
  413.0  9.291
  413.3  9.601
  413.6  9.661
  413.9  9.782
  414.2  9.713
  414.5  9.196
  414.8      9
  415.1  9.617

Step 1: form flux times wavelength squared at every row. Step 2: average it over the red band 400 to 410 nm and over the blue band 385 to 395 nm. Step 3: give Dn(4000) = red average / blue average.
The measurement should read 1.34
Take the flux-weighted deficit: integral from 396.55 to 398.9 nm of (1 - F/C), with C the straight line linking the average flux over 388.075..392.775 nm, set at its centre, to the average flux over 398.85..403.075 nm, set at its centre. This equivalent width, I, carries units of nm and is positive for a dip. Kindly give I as 0.382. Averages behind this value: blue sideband 8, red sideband 10.2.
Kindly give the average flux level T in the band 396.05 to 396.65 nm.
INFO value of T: 6.4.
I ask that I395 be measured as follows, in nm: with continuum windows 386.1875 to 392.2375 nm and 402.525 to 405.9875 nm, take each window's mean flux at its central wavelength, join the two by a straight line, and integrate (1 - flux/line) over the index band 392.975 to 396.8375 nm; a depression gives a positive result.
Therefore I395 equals 0.478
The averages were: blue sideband 7.89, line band 7.47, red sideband 9.58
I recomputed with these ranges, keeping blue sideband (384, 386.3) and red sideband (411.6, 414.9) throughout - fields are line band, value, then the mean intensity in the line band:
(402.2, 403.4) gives -0.13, 9.92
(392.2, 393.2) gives 0.08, 7.5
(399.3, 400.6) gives -0.24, 10.3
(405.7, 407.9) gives -0.08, 9.57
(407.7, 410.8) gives 0.08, 9.18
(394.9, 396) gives -0.02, 8.51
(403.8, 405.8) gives -0.14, 9.72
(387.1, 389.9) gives 0.12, 7.55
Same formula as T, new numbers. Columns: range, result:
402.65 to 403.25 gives 9.63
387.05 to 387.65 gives 7.68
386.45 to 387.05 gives 8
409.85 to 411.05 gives 9.28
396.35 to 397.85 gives 6.74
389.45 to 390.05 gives 7.87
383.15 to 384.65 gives 6.7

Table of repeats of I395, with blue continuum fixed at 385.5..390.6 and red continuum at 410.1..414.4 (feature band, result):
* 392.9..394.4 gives 0.206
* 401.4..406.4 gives -0.344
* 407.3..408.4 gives 0.034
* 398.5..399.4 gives -0.112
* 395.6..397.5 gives 0.382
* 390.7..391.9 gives -0.149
